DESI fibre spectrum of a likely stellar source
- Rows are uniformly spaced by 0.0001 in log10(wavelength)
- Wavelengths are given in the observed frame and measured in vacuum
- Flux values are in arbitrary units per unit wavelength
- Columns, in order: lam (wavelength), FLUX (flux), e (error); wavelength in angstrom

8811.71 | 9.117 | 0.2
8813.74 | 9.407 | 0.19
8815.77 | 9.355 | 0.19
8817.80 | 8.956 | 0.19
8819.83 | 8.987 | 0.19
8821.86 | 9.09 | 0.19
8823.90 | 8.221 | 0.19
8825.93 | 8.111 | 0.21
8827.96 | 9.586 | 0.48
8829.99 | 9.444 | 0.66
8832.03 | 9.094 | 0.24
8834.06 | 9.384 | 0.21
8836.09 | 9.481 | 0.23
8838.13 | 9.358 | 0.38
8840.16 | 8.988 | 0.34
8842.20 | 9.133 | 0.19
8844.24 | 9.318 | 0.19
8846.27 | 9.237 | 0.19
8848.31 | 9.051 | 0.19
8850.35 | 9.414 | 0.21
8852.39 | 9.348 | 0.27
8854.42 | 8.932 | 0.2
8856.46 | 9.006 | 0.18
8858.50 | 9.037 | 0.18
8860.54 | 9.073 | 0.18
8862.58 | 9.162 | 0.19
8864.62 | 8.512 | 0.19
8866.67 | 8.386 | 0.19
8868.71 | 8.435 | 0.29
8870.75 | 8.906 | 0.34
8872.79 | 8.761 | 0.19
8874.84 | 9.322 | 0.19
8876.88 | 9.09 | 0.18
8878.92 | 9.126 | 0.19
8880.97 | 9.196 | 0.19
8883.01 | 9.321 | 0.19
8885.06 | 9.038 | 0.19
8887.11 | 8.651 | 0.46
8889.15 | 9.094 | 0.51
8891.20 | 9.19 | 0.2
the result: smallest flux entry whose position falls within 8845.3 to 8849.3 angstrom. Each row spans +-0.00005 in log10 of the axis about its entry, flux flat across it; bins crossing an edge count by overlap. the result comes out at 9.051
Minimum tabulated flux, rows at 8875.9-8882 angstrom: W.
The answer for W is 9.09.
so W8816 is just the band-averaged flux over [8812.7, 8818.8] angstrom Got 9.24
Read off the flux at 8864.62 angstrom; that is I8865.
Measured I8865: 8.512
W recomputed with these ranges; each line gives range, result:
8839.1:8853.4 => 8.988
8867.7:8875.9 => 8.435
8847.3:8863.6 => 8.932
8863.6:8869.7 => 8.386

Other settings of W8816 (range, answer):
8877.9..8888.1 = 9.06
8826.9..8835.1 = 9.38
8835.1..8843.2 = 9.23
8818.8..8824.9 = 8.76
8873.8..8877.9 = 9.2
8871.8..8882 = 9.1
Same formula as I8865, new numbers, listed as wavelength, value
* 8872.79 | 8.761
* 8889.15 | 9.094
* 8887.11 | 8.651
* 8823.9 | 8.221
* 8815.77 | 9.355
